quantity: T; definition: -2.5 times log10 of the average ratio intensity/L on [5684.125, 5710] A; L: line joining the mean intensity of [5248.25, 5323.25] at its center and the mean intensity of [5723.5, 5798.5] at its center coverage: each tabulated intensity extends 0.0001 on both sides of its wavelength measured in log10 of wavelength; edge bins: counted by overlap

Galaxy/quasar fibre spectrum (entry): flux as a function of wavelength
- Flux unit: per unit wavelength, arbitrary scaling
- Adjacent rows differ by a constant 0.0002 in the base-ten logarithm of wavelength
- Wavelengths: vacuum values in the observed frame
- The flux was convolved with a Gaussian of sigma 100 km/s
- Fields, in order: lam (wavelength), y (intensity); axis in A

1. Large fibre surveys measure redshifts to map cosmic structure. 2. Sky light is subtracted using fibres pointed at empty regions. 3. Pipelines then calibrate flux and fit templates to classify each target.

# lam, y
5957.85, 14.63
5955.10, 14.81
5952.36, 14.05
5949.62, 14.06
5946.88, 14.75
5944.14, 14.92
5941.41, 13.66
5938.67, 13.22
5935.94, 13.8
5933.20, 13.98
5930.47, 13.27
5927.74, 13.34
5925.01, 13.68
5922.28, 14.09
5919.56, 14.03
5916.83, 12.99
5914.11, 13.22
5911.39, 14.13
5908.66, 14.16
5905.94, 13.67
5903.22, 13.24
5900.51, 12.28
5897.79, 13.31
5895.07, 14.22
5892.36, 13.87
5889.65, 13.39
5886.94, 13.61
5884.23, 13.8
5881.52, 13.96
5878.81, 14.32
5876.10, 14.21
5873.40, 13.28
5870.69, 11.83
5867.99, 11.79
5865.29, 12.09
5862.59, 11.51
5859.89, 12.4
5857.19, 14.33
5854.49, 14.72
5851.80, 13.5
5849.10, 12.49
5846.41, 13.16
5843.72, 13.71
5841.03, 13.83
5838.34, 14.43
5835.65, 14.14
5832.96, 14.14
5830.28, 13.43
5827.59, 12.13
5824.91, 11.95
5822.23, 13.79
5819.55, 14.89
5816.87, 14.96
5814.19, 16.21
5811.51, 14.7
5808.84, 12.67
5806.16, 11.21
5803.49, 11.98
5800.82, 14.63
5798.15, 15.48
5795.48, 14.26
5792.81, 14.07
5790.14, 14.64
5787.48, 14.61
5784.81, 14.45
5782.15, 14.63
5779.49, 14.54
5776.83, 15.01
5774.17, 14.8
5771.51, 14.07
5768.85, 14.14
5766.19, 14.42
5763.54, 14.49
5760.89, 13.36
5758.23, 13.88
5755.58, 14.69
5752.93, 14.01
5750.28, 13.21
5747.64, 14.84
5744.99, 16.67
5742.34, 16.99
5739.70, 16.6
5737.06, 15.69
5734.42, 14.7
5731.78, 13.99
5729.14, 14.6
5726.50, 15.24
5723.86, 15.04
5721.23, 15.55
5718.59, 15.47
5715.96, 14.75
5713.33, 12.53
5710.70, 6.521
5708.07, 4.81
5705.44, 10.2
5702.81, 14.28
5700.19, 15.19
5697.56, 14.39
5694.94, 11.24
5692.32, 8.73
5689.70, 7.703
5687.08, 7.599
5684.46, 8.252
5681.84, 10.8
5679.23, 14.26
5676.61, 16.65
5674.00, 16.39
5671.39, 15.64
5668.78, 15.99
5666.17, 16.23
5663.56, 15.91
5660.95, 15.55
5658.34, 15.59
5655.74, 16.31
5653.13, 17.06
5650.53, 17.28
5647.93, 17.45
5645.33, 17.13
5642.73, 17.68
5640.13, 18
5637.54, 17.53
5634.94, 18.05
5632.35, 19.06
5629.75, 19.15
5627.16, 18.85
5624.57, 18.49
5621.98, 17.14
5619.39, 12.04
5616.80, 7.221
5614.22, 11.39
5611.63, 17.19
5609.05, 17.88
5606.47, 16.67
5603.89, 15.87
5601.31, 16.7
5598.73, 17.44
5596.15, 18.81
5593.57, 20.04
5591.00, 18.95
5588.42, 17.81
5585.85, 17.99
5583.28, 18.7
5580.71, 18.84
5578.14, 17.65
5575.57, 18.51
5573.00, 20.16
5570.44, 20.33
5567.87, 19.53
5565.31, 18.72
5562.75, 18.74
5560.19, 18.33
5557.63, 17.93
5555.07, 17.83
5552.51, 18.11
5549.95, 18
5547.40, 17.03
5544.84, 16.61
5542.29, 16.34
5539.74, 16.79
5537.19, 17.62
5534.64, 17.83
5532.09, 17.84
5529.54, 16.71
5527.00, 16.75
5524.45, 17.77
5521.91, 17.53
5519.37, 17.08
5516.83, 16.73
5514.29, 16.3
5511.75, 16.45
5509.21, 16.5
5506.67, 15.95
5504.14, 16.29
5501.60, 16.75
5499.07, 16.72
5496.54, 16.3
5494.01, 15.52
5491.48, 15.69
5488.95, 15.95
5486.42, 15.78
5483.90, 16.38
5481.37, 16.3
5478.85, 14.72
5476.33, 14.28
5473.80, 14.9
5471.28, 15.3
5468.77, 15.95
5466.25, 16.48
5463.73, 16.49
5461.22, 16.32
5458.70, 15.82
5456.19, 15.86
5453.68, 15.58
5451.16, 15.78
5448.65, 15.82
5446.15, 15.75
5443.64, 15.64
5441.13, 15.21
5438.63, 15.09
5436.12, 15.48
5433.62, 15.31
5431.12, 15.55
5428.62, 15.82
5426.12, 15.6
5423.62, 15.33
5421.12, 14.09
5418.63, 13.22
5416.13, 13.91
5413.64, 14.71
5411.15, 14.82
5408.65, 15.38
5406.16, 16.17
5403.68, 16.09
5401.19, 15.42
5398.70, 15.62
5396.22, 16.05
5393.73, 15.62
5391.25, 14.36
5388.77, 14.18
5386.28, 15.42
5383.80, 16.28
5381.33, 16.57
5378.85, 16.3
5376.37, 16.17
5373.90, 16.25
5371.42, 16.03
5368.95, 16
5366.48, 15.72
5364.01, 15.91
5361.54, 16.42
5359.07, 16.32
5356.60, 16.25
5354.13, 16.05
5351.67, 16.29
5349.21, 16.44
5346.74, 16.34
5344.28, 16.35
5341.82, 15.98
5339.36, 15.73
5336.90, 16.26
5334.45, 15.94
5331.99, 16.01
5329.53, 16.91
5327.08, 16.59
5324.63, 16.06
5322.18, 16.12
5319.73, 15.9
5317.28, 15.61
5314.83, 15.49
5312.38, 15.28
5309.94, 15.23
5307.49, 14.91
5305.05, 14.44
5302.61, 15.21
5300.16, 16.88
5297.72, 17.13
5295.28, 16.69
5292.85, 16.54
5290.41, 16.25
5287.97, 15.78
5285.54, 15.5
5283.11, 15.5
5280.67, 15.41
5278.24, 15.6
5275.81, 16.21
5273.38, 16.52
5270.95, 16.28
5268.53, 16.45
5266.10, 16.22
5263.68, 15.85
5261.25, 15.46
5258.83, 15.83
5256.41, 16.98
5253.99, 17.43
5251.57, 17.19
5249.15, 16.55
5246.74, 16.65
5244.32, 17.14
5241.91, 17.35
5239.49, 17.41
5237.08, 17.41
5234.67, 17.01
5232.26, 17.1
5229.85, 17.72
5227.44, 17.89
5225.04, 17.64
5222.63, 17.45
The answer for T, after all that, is 0.408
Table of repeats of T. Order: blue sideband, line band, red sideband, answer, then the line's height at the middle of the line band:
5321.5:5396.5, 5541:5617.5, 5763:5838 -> -0.17 mag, 15.1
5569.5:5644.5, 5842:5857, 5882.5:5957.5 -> 0.08 mag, 14.6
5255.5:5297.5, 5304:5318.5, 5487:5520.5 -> 0.07 mag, 16.1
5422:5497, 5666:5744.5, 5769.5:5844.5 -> 0.10 mag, 14.5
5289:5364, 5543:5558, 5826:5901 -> -0.17 mag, 14.9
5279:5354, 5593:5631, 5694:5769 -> -0.13 mag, 14.5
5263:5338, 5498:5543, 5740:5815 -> -0.11 mag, 15.2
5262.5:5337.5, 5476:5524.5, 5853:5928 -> -0.08 mag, 15.1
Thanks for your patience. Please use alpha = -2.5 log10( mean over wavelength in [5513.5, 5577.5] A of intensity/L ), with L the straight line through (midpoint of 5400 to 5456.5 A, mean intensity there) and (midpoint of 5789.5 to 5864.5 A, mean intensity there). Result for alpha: -0.20 mag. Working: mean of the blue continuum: 15.3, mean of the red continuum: 13.7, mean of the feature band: 17.8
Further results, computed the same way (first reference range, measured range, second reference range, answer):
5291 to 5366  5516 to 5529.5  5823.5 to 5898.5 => -0.142 mag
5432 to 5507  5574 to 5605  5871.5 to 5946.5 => -0.191 mag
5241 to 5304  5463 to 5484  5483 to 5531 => 0.060 mag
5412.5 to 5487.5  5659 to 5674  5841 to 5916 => -0.109 mag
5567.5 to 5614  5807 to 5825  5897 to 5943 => 0.055 mag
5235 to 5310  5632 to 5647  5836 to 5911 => -0.223 mag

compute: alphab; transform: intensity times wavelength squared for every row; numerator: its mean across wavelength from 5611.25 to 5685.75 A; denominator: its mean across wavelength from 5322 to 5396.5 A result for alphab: 1.09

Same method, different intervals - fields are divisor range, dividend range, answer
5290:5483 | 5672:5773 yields 0.96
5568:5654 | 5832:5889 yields 0.84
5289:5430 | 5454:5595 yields 1.16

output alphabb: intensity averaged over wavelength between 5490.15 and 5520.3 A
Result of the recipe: 16.3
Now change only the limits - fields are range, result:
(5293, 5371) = 16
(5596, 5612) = 17.1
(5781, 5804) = 14.4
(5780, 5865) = 13.8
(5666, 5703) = 12.7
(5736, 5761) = 15.1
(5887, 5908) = 13.5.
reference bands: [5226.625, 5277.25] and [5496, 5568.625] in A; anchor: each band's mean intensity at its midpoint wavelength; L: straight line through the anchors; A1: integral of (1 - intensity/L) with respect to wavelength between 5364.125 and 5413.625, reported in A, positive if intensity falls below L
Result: 3.9 A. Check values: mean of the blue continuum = 16.8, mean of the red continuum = 17.3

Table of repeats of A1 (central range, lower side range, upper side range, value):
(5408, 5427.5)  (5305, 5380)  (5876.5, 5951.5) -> 1.4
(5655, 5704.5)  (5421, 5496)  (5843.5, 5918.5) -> 3.4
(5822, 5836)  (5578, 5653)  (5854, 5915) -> 1.0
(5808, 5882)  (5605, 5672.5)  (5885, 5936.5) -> 3.9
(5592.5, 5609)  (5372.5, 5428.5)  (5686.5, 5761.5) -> -4.1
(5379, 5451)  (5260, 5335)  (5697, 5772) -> 0.3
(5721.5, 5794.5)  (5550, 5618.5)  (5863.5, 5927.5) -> 2.5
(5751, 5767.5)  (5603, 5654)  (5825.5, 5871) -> 0.5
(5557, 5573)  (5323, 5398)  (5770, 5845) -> -4.2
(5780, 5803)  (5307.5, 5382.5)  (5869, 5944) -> -0.7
